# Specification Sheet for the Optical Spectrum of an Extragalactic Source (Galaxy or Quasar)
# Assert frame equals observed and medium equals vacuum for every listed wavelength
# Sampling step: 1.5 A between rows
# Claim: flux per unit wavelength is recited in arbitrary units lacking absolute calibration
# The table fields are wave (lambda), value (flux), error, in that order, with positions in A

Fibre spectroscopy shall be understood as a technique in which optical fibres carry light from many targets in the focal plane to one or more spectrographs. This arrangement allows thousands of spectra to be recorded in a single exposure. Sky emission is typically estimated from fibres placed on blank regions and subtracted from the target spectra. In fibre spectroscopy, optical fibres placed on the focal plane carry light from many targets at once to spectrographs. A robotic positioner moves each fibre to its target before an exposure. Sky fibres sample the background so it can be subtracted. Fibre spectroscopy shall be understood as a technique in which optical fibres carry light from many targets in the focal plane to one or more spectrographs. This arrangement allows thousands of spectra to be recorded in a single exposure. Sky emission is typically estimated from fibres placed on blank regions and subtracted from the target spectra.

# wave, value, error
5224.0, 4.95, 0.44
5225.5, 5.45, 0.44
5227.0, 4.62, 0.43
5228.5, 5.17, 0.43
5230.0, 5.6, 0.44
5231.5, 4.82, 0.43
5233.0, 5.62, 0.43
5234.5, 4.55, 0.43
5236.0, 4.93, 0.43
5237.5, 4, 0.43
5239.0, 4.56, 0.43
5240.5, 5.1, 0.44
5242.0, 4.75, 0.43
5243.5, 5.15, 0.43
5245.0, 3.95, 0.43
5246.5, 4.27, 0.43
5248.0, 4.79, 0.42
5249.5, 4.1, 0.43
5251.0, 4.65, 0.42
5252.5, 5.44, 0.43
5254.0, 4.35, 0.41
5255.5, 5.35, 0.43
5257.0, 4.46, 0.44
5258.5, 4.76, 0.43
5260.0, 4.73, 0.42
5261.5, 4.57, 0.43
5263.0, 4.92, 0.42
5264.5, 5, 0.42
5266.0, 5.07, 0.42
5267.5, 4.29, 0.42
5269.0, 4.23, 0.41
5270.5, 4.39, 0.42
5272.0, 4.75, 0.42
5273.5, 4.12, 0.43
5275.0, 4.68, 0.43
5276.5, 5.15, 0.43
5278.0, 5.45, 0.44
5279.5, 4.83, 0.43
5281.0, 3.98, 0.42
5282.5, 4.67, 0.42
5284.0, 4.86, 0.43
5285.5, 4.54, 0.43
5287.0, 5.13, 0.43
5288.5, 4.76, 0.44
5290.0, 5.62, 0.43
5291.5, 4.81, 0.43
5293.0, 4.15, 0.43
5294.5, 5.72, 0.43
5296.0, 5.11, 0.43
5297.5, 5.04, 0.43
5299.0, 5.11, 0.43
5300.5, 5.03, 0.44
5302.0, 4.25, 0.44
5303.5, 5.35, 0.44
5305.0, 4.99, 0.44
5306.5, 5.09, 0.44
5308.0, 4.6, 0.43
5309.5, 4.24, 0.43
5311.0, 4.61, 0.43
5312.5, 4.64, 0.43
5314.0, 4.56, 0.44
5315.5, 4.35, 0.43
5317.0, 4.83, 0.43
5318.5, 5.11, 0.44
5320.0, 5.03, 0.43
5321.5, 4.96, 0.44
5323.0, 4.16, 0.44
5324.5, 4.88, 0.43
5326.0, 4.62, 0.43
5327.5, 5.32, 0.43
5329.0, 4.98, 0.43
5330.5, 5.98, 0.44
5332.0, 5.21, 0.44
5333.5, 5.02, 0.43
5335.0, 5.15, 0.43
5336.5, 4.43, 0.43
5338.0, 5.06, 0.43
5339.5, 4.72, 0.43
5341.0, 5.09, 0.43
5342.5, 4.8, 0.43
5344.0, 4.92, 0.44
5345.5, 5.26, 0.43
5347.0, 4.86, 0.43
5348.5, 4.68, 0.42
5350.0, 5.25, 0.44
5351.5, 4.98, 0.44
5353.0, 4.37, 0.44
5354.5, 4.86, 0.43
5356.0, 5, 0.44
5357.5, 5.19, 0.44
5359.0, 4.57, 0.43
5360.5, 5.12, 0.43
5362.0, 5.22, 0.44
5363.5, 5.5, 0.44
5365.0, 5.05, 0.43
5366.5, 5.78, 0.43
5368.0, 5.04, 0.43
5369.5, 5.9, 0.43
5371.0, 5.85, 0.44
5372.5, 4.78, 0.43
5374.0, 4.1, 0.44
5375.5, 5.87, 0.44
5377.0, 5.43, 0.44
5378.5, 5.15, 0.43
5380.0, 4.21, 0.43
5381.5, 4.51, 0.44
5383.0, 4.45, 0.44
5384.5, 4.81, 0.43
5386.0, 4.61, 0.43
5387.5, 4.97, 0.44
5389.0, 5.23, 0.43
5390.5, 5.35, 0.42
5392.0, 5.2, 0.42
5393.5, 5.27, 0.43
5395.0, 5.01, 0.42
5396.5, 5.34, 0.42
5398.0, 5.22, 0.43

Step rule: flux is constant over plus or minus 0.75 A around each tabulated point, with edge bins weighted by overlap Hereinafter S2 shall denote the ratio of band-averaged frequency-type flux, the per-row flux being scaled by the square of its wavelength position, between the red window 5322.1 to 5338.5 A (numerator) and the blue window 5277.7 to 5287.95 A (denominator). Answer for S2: 1.1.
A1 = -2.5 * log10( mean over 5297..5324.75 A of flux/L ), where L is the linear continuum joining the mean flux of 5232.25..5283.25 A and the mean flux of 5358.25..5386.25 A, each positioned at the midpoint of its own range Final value 0.02 mag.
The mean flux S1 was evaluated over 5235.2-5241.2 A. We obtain 4.64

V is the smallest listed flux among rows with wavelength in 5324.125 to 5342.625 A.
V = 4.43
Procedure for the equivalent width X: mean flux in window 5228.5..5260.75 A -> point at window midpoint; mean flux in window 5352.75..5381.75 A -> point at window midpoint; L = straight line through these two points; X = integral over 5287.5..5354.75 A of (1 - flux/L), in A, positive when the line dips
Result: 0.9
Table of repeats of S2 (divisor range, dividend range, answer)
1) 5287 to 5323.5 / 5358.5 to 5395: 1.08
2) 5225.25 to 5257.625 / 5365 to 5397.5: 1.12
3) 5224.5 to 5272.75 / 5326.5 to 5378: 1.11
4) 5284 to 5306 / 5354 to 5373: 1.08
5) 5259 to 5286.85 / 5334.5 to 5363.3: 1.08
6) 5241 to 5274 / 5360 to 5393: 1.15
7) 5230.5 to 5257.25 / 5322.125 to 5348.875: 1.09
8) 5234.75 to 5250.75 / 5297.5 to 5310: 1.09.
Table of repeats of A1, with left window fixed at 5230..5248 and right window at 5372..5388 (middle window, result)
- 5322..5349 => -0.04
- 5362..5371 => -0.14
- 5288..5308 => -0.05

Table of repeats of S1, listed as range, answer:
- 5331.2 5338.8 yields 4.98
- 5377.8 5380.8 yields 4.67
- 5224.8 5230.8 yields 5.2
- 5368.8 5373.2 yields 5.51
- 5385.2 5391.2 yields 5.04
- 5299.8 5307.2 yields 4.94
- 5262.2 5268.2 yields 4.82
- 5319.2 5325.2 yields 4.76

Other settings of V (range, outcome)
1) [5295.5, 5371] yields 4.16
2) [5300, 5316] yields 4.24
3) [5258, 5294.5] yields 3.98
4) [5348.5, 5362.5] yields 4.37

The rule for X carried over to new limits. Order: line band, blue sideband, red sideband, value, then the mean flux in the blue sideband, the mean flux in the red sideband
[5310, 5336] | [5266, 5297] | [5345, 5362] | -0.2 A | 4.77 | 4.93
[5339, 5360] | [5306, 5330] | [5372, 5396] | -0.2 A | 4.76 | 4.94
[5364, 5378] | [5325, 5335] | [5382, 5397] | -0.7 A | 5.18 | 5.01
